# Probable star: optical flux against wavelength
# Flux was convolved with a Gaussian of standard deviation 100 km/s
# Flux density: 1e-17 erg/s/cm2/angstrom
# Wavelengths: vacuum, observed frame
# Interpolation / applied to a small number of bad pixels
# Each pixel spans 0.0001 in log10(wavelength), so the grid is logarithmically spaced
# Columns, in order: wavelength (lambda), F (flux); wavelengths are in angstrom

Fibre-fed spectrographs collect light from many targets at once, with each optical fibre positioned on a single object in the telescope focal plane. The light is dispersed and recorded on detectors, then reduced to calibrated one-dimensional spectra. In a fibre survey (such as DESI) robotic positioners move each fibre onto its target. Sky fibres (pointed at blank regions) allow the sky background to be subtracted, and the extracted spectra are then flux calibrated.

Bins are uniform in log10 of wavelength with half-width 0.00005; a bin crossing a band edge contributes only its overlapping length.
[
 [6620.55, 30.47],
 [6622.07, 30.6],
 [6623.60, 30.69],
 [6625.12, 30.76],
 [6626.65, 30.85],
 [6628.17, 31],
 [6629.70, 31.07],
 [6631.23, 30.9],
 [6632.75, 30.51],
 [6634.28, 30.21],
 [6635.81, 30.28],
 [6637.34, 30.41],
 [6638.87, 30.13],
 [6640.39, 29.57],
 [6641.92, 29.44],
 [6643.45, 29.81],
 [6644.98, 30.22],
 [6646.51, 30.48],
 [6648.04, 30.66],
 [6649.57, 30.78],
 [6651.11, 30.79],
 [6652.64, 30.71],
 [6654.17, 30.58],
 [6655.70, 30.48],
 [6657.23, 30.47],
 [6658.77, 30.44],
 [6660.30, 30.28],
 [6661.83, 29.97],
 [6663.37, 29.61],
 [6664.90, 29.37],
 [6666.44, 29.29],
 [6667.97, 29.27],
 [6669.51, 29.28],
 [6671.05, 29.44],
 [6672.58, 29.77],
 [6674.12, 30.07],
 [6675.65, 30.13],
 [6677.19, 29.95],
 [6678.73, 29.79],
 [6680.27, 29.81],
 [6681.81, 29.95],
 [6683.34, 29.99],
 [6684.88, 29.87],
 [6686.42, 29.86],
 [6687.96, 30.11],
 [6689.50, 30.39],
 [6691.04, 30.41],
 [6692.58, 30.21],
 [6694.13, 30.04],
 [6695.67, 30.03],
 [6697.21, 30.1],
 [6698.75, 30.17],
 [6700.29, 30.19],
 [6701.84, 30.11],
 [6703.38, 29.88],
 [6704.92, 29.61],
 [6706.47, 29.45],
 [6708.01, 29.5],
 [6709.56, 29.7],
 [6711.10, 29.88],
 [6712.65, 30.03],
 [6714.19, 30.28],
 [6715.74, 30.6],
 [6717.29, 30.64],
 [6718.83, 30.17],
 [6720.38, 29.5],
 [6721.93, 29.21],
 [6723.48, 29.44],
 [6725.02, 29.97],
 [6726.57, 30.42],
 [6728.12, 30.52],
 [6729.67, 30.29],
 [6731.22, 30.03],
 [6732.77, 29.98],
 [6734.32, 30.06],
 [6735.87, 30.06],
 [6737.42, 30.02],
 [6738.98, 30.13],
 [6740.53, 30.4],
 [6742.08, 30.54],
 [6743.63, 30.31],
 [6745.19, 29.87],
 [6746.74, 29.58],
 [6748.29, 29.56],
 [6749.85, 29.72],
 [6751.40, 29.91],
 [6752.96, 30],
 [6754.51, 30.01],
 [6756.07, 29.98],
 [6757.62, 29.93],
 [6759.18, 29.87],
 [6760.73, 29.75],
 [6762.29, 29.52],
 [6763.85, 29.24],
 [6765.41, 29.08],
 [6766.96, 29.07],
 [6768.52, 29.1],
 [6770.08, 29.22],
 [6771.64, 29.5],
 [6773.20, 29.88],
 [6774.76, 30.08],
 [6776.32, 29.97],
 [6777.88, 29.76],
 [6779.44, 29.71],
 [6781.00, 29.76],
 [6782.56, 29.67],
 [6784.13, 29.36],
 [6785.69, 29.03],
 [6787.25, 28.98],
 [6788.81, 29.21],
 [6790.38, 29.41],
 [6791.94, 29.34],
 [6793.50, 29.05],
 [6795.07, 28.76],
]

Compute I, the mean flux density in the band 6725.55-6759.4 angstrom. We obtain 30.1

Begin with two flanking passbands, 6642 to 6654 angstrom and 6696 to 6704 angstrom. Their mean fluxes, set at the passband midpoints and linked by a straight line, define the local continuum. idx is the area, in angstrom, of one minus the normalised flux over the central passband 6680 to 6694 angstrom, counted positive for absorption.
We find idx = 0.1 angstrom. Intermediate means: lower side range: 30.4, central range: 30.1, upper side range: 30.1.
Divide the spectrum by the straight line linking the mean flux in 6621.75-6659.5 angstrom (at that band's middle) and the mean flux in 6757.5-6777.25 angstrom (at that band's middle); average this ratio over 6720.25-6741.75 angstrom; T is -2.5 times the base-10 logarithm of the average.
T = -0.008 mag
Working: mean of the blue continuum 30.5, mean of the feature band 30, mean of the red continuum 29.5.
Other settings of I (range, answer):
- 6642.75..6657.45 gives 30.5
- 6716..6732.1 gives 30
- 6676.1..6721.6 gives 30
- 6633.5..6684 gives 30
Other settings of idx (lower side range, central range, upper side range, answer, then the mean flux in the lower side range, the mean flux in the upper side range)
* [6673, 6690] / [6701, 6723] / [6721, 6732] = 0.1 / 30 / 30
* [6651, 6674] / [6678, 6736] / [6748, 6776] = -0.4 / 30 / 29.6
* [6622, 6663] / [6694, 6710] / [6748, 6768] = 0.1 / 30.4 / 29.7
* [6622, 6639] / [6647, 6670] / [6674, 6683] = 0.1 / 30.6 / 30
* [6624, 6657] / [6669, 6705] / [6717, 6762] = 0.3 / 30.5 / 30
